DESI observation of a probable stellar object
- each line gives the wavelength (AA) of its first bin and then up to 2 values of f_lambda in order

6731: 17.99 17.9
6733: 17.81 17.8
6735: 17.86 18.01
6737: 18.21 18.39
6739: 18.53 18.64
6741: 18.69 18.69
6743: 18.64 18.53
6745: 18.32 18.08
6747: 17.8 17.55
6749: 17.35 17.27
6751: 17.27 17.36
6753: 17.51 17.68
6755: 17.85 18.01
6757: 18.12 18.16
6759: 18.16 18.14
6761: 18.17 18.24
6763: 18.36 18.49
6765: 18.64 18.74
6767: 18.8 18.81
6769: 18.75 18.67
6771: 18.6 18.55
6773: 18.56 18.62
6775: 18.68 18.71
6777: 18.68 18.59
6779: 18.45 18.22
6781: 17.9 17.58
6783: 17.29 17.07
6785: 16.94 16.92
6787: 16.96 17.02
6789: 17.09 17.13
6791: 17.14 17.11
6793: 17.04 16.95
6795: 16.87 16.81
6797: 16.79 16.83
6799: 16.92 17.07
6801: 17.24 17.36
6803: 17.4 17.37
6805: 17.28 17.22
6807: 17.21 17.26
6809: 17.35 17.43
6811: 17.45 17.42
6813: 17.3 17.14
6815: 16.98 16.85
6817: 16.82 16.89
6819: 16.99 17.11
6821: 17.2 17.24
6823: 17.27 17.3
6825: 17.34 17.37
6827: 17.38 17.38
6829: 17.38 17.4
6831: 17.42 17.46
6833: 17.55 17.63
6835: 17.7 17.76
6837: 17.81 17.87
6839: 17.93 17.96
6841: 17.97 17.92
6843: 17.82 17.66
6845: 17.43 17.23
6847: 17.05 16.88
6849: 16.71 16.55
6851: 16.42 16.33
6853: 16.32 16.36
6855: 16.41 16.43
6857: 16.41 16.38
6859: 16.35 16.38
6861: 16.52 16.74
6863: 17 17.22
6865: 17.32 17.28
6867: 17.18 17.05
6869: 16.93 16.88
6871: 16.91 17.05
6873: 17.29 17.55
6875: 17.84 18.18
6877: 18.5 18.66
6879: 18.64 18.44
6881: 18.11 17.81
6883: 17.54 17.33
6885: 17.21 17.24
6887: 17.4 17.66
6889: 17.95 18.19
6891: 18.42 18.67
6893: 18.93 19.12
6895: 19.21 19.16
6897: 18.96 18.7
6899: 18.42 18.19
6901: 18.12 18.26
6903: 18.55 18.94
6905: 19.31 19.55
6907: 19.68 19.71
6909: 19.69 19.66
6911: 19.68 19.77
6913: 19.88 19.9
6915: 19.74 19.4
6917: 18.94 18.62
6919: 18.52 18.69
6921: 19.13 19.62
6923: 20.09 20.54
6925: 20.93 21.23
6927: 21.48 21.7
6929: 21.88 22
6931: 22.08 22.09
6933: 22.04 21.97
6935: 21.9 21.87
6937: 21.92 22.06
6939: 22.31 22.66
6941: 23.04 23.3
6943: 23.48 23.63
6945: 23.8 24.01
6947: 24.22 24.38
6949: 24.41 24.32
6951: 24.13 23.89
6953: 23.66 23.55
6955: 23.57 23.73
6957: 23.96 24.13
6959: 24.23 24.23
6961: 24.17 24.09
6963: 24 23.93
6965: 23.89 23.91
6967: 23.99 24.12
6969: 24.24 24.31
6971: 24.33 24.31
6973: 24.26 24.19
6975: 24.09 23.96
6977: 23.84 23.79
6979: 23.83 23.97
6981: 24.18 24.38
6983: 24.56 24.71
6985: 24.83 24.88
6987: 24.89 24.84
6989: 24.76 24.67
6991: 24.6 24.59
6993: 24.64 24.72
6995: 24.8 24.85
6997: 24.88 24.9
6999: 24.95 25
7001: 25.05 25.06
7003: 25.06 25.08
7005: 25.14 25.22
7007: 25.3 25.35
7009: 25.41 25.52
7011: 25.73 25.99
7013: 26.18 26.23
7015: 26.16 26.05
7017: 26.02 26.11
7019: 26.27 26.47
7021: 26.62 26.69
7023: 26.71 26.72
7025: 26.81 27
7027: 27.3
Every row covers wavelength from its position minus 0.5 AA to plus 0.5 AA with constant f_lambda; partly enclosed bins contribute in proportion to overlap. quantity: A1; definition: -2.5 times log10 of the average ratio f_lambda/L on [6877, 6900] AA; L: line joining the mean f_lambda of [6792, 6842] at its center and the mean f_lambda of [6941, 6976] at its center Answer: 0.14 mag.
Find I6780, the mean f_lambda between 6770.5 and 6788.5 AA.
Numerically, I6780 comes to 18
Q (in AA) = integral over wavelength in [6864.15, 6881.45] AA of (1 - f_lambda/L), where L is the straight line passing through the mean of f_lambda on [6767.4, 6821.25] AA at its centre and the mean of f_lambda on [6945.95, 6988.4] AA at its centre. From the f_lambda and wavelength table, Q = 2.4 AA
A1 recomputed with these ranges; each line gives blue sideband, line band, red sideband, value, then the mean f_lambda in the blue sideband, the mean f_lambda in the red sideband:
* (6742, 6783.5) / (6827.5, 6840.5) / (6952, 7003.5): 0.149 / 18.2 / 24.4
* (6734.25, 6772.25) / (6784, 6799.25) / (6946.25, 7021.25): 0.138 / 18.2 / 24.7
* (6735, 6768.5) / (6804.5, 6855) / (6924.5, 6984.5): 0.169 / 18.2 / 23.4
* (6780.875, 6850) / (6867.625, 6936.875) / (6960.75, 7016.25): 0.102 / 17.3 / 24.7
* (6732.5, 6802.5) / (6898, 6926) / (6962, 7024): 0.160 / 17.9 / 24.9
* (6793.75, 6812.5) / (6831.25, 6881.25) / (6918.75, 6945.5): 0.104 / 17.2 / 21.7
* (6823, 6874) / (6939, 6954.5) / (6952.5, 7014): -0.055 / 17.1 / 24.6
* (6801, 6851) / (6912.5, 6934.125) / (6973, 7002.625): 0.064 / 17.3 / 24.6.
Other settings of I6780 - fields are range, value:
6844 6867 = 16.7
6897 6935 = 19.9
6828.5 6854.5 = 17.3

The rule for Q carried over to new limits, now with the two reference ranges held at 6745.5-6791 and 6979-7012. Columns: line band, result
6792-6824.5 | 3.48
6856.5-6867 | 2.04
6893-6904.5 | 1.70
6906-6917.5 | 1.39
